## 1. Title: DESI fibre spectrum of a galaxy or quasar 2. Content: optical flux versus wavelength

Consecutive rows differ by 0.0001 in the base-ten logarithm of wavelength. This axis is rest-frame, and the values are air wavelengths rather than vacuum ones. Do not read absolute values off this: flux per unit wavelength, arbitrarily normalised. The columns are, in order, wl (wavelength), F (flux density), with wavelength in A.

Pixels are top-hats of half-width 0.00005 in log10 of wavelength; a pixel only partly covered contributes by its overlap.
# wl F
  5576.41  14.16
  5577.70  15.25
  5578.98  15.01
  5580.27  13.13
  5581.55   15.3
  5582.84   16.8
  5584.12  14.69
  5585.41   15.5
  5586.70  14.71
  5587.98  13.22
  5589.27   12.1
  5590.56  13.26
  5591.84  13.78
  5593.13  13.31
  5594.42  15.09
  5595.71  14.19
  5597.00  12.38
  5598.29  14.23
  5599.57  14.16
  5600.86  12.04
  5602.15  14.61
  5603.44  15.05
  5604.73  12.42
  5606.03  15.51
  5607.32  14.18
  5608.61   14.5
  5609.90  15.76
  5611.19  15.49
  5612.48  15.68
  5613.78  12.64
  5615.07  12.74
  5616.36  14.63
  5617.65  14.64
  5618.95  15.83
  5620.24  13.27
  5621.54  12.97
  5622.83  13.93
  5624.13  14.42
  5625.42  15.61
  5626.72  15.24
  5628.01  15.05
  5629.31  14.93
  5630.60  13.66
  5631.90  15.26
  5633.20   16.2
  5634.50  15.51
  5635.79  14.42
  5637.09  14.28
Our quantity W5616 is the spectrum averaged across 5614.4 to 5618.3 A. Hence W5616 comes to 14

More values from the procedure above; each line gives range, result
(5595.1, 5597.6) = 13.3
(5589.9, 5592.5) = 13.5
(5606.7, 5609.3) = 14.4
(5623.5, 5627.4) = 15.1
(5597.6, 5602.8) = 13.8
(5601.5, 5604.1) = 14.8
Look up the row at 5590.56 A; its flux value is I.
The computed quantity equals 13.26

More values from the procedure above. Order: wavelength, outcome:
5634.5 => 15.51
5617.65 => 14.64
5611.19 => 15.49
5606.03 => 15.51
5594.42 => 15.09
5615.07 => 12.74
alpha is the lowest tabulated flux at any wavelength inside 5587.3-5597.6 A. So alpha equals 12.1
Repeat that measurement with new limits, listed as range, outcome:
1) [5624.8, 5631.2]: 13.66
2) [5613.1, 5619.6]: 12.64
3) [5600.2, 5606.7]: 12.04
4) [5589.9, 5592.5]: 13.26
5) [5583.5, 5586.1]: 14.69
